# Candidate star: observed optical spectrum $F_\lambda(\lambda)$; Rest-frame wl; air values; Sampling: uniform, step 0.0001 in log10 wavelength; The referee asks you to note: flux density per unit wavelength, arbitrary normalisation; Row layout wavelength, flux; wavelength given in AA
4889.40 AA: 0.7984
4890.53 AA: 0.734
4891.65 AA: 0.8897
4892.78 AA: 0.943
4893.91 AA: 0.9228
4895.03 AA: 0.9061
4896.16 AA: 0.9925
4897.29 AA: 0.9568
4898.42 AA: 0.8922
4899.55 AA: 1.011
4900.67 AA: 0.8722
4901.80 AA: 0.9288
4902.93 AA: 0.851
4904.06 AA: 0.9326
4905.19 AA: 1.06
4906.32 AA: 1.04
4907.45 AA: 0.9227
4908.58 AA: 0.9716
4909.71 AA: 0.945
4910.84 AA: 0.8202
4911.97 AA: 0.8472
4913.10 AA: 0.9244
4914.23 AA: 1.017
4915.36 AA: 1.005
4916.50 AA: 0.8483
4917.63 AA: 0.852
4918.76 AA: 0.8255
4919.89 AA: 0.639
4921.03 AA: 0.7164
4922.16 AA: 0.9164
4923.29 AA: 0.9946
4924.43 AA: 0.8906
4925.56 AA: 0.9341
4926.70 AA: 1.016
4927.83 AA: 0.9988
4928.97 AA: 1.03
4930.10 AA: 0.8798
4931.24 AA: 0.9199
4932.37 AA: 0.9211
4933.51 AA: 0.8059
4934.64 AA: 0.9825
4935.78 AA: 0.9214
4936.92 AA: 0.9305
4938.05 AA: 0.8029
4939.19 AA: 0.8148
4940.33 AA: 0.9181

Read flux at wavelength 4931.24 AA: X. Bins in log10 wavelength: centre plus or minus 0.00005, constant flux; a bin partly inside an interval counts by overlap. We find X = 0.9199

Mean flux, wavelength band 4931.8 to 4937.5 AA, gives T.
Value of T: 0.913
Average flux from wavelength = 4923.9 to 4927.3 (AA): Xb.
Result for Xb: 0.949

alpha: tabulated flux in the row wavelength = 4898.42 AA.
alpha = 0.8922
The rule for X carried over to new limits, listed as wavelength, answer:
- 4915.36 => 1.005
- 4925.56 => 0.9341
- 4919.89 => 0.639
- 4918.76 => 0.8255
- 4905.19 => 1.06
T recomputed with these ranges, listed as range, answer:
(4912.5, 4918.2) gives 0.929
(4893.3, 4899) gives 0.933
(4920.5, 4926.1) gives 0.892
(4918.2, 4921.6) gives 0.727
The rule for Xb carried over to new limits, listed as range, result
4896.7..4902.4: 0.932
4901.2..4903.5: 0.888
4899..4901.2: 0.946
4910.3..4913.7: 0.867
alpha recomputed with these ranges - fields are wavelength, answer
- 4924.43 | 0.8906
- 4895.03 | 0.9061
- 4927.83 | 0.9988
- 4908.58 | 0.9716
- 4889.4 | 0.7984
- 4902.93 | 0.851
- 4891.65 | 0.8897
